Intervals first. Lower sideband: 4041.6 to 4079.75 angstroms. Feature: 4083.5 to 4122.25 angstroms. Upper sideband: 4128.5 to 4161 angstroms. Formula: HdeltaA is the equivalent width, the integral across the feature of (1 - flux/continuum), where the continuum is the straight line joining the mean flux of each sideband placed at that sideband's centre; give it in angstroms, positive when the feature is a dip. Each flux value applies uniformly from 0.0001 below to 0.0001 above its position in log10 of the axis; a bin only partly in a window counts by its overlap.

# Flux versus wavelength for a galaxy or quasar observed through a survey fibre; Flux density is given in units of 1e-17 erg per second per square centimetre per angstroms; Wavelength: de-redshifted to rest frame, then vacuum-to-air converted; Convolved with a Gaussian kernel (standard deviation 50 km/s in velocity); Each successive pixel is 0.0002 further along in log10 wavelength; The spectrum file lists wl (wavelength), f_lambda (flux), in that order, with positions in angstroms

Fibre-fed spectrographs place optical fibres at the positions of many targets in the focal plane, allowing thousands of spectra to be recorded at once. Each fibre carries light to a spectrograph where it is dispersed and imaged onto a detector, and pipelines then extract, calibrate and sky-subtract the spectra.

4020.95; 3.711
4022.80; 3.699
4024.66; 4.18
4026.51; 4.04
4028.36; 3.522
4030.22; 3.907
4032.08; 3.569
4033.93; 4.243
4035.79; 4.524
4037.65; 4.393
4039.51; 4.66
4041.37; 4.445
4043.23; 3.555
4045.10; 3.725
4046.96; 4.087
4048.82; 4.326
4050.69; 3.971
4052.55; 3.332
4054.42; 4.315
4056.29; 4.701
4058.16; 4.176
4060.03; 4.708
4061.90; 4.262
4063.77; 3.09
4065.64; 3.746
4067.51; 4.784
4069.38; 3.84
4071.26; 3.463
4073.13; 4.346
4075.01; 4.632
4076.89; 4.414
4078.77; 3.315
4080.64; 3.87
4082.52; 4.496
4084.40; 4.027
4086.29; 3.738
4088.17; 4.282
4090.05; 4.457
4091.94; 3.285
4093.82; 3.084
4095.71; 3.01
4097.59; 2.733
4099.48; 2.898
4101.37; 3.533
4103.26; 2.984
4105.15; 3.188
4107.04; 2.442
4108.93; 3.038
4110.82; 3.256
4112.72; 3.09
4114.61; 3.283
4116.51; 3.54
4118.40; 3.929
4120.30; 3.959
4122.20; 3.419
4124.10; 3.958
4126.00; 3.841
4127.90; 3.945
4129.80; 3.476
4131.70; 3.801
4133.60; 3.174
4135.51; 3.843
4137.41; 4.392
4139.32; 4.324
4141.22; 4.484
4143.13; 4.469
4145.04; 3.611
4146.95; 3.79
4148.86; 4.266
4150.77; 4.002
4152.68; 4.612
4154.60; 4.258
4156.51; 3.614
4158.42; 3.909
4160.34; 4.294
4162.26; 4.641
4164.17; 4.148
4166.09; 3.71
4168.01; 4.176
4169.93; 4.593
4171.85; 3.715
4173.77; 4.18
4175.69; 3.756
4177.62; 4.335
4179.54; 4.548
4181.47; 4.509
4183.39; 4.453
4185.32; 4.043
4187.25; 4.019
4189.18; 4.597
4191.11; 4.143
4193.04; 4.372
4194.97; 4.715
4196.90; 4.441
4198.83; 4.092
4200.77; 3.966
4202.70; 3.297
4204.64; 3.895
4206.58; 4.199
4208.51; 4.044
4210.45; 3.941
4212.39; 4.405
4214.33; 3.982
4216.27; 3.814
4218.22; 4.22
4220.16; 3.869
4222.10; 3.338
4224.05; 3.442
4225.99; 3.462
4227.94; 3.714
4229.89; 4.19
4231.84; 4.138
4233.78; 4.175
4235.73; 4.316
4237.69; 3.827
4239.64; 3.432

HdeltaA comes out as 6.19 angstroms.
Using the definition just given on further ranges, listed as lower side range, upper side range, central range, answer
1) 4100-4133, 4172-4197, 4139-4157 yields -1.5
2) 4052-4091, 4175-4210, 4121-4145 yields 1.3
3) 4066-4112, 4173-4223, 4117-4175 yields -1.9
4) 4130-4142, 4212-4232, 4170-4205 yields -2.6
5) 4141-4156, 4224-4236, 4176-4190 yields -0.9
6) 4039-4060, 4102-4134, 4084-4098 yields 0.5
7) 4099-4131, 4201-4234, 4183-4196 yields -2.0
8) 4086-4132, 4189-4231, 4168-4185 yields -2.0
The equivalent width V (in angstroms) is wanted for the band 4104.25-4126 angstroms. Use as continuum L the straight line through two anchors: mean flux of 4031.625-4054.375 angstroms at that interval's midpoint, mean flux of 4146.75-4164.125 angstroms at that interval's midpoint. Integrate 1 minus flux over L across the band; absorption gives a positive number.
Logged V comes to 3.9 angstroms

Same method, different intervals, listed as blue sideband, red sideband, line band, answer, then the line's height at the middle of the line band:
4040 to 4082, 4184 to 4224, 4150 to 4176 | -0.4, 4.06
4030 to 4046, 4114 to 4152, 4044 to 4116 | 5.2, 4.02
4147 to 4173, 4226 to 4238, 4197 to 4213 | 0.3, 4.07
